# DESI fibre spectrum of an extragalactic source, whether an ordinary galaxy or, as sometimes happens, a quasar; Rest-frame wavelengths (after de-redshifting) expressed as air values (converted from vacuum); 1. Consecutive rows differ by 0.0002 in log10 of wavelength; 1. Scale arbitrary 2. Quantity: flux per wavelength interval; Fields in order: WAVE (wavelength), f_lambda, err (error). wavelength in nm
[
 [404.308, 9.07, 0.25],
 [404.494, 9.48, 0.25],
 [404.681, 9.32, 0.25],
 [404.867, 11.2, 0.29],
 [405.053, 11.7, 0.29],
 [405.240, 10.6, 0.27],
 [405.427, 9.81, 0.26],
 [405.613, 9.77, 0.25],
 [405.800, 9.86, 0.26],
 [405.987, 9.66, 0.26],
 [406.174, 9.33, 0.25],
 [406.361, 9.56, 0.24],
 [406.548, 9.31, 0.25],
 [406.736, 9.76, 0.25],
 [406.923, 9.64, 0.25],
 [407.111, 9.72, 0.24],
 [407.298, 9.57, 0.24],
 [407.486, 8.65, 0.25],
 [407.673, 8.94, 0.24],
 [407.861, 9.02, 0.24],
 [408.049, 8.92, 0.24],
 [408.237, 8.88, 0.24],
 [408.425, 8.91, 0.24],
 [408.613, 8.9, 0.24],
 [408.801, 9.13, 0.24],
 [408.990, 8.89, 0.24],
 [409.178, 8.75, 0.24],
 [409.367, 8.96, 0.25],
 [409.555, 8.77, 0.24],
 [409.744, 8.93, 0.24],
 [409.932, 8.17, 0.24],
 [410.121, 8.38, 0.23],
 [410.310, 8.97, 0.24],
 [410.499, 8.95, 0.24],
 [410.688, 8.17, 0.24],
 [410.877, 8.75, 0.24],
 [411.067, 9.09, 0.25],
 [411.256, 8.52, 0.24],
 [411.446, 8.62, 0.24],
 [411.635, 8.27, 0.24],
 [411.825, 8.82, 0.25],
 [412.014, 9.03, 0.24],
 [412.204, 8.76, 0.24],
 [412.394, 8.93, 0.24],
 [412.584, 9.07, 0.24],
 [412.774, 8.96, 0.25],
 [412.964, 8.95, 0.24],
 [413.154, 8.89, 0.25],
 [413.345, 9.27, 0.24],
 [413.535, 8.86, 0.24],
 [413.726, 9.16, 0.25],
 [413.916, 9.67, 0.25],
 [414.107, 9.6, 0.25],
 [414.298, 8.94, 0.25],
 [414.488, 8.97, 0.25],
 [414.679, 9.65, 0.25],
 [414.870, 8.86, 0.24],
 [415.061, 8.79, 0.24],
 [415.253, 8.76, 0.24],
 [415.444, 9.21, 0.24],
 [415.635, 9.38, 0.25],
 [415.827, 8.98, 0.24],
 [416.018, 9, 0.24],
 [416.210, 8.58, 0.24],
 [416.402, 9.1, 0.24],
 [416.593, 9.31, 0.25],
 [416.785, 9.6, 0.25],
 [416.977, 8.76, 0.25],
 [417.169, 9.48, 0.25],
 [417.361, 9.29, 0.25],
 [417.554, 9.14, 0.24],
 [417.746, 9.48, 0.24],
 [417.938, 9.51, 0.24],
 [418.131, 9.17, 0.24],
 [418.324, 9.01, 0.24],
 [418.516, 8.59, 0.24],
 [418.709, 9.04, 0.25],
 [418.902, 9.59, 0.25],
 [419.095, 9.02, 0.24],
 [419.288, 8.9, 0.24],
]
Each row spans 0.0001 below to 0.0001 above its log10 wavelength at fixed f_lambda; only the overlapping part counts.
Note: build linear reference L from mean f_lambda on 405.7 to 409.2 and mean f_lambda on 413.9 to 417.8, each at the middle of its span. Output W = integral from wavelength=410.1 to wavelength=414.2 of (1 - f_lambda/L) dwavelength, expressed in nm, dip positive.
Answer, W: 0.128 nm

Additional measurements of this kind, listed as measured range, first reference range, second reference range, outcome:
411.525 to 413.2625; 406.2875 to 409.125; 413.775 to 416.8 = 0.06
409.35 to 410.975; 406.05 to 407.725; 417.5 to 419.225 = 0.12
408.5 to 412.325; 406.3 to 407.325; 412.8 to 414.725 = 0.26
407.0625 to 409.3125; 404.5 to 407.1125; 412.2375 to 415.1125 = 0.16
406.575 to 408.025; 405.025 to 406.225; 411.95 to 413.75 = 0.07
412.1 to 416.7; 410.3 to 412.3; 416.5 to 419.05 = -0.06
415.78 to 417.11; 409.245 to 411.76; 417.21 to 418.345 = 0.02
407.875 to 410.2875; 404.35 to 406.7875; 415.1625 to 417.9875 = 0.22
